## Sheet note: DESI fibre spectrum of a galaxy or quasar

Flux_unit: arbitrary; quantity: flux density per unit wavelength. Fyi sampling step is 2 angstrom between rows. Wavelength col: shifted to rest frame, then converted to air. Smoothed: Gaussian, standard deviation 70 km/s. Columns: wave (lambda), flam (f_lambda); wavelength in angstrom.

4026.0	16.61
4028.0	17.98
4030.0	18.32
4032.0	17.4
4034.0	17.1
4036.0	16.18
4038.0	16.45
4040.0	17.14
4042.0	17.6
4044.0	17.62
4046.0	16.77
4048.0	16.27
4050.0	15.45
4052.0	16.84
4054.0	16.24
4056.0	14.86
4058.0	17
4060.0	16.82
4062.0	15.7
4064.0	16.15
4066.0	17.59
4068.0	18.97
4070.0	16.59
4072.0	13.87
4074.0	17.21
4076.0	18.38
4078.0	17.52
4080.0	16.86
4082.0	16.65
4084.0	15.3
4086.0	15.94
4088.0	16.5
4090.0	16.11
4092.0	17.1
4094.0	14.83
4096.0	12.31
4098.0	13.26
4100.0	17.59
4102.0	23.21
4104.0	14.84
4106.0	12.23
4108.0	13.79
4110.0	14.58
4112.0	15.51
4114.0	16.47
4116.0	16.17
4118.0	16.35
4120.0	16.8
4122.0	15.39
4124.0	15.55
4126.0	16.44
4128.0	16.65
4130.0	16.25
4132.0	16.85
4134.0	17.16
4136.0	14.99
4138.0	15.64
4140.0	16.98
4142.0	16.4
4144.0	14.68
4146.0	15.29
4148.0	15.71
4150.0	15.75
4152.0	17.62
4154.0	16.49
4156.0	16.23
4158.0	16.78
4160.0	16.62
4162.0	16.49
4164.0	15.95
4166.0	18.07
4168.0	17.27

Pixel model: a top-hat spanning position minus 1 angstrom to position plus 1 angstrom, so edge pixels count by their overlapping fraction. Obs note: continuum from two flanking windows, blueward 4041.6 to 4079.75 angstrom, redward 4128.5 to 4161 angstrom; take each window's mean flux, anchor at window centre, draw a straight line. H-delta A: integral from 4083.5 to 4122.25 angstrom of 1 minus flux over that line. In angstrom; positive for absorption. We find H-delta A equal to 1.7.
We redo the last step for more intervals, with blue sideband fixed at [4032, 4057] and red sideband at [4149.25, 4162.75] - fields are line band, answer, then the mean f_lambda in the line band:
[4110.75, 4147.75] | 1.1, 16.1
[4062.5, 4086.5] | -0.2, 16.7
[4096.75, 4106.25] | 0.1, 16.4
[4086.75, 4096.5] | 0.6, 15.5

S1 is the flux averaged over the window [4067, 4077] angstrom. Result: 17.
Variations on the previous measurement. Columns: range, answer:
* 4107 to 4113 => 14.6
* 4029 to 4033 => 17.9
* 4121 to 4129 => 16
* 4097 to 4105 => 17.2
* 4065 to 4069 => 18.3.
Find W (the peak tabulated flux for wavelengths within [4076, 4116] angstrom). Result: 23.21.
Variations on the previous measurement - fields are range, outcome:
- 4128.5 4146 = 17.16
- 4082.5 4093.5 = 17.1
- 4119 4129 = 16.8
